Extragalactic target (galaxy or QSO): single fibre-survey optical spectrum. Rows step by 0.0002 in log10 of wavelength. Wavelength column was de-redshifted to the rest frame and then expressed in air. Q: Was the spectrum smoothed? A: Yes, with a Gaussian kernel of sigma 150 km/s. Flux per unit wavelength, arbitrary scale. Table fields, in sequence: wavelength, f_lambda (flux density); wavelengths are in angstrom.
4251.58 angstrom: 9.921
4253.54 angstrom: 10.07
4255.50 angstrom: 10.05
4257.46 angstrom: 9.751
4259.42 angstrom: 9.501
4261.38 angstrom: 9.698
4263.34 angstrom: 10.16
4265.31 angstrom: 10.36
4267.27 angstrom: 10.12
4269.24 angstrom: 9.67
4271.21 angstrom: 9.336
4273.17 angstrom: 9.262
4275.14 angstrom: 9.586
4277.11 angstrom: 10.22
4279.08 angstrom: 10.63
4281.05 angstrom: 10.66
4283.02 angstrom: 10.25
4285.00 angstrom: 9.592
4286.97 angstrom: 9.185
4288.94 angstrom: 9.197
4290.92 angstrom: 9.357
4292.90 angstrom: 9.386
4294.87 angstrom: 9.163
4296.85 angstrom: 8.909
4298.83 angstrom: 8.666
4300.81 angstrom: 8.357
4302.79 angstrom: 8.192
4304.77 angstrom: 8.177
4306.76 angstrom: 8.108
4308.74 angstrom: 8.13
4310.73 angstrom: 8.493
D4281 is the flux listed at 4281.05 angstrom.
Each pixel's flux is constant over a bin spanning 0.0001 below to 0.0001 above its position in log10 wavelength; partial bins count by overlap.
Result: 10.66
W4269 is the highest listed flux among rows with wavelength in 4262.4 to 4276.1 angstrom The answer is 10.36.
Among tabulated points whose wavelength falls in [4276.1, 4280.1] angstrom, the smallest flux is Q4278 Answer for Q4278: 10.22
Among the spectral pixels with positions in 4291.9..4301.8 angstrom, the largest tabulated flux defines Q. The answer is 9.386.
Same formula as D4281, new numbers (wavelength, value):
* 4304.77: 8.177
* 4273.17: 9.262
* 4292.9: 9.386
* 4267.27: 10.12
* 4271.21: 9.336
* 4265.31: 10.36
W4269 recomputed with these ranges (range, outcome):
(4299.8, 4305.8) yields 8.357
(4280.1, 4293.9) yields 10.66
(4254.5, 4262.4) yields 10.05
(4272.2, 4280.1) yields 10.63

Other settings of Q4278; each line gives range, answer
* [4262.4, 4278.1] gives 9.262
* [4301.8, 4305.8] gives 8.177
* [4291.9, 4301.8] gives 8.357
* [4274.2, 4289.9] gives 9.185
